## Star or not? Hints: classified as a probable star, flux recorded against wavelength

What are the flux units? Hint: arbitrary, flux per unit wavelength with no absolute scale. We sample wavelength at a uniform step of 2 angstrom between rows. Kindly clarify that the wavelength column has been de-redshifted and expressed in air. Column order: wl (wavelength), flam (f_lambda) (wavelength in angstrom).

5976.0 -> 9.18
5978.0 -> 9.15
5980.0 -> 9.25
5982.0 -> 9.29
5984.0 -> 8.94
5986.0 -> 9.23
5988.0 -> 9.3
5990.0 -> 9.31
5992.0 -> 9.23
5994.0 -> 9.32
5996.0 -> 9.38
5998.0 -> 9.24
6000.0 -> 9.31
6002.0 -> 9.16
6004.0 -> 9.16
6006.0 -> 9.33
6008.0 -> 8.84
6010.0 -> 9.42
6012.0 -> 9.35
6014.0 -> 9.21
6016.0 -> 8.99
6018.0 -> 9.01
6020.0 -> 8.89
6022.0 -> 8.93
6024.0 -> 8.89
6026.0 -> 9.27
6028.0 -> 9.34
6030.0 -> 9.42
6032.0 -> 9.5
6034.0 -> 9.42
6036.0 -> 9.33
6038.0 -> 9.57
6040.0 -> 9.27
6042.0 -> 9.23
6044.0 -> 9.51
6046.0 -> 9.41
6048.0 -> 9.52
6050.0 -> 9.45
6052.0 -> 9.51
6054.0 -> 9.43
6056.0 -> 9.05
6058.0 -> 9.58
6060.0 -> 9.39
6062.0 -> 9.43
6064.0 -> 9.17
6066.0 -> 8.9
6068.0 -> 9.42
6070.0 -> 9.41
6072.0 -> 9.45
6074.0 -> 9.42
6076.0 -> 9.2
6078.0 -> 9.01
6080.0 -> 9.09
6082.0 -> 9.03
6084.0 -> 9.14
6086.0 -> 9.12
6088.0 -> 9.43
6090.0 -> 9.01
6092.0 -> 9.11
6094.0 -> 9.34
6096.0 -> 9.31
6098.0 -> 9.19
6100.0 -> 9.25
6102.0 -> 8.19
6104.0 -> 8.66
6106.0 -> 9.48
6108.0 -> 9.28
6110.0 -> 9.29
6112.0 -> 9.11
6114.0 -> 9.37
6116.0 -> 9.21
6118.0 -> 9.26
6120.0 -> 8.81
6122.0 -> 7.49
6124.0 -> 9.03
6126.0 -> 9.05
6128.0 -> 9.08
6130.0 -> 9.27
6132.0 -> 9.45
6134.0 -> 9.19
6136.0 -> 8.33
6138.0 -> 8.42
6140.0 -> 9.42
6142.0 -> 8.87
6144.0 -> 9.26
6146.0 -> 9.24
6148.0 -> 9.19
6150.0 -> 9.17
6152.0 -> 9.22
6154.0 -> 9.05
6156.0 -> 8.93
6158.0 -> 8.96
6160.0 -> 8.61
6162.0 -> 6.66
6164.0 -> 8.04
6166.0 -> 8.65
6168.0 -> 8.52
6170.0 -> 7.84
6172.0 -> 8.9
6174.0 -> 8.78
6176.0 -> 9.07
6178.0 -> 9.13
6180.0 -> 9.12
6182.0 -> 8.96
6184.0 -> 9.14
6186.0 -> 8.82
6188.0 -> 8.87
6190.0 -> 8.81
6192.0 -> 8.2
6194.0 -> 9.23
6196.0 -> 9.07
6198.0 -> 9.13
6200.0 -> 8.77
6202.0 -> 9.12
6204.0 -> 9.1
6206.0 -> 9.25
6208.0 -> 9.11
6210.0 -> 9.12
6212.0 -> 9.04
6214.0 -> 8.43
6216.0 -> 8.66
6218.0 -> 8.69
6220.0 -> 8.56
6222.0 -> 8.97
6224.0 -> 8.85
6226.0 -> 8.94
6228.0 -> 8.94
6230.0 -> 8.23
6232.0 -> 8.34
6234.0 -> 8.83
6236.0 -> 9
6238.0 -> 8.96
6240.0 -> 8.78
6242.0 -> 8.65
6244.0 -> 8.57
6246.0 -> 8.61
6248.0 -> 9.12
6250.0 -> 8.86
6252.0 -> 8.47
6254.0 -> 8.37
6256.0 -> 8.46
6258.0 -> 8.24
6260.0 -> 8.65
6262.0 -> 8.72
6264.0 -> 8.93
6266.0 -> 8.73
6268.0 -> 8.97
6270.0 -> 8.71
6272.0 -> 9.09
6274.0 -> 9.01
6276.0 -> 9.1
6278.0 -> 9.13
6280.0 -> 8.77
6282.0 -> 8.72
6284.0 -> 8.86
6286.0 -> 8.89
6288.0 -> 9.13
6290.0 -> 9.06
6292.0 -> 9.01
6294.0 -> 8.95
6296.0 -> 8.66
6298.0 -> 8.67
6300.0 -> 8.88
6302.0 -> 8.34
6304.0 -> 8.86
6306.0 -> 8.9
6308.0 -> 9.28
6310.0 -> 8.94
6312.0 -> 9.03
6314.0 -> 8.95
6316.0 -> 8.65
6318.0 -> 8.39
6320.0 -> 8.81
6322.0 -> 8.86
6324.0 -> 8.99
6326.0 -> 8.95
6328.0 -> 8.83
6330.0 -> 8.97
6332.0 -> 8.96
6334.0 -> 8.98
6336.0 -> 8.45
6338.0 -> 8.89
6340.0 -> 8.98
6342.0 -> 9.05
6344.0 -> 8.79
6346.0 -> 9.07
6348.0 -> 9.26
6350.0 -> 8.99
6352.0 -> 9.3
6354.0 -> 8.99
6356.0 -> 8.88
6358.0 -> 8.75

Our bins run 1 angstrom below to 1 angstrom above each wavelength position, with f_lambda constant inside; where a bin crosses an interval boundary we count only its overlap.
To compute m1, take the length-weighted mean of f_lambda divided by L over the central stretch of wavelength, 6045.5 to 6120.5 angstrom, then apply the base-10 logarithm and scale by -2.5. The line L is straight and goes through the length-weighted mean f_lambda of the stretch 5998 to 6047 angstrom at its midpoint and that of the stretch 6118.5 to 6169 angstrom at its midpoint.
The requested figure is -0.02 mag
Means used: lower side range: 9.24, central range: 9.22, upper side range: 8.8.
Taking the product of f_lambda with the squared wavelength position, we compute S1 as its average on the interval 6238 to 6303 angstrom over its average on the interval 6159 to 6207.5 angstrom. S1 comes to 1.03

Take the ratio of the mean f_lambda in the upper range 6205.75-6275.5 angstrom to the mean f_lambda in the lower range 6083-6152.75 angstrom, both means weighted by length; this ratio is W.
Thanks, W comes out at 0.97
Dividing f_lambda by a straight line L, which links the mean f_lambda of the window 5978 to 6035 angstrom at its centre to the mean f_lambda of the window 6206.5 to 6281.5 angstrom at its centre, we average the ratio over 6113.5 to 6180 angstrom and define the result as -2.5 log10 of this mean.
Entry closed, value 0.01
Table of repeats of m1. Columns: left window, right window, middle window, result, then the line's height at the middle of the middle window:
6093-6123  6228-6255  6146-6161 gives -0.016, 8.9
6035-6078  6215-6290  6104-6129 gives 0.019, 9.18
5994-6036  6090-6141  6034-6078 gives -0.026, 9.13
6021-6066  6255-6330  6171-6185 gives 0.007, 9.07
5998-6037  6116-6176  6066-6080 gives -0.029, 9.02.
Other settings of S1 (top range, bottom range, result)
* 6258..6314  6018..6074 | 1.03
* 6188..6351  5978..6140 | 1.03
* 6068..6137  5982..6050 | 1.01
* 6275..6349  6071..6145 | 1.05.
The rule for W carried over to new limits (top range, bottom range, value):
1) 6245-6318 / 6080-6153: 0.97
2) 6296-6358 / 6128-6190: 1.01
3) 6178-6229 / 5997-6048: 0.96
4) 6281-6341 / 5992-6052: 0.96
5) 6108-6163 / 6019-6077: 0.96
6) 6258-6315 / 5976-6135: 0.96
